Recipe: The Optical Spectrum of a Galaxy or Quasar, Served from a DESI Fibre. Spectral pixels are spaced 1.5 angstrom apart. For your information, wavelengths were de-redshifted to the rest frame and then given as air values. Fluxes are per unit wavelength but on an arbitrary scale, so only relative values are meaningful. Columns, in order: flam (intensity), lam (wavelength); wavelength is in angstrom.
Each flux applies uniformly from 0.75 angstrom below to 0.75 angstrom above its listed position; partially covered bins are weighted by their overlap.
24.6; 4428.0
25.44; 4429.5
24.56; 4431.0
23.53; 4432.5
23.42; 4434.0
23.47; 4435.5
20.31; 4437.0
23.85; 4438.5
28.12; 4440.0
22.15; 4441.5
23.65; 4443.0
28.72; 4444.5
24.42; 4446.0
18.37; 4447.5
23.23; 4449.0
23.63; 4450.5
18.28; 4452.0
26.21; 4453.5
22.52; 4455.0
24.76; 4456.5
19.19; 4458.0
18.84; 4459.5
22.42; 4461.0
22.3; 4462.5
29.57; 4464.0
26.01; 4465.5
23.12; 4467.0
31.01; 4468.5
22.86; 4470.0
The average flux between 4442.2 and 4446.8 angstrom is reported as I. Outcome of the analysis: 25.5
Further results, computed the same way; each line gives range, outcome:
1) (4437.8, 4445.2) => 25.3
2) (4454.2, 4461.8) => 21.6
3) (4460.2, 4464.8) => 24.7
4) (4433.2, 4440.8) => 23.8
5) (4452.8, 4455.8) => 24.3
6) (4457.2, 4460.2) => 19.1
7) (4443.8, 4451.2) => 23.6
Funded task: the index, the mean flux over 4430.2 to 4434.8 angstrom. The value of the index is 23.9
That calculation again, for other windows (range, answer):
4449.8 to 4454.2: 22.7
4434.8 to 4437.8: 21.9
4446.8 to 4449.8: 20.9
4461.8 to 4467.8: 25.3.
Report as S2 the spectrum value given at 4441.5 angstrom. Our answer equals 22.15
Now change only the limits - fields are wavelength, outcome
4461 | 22.42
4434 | 23.42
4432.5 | 23.53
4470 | 22.86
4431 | 24.56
